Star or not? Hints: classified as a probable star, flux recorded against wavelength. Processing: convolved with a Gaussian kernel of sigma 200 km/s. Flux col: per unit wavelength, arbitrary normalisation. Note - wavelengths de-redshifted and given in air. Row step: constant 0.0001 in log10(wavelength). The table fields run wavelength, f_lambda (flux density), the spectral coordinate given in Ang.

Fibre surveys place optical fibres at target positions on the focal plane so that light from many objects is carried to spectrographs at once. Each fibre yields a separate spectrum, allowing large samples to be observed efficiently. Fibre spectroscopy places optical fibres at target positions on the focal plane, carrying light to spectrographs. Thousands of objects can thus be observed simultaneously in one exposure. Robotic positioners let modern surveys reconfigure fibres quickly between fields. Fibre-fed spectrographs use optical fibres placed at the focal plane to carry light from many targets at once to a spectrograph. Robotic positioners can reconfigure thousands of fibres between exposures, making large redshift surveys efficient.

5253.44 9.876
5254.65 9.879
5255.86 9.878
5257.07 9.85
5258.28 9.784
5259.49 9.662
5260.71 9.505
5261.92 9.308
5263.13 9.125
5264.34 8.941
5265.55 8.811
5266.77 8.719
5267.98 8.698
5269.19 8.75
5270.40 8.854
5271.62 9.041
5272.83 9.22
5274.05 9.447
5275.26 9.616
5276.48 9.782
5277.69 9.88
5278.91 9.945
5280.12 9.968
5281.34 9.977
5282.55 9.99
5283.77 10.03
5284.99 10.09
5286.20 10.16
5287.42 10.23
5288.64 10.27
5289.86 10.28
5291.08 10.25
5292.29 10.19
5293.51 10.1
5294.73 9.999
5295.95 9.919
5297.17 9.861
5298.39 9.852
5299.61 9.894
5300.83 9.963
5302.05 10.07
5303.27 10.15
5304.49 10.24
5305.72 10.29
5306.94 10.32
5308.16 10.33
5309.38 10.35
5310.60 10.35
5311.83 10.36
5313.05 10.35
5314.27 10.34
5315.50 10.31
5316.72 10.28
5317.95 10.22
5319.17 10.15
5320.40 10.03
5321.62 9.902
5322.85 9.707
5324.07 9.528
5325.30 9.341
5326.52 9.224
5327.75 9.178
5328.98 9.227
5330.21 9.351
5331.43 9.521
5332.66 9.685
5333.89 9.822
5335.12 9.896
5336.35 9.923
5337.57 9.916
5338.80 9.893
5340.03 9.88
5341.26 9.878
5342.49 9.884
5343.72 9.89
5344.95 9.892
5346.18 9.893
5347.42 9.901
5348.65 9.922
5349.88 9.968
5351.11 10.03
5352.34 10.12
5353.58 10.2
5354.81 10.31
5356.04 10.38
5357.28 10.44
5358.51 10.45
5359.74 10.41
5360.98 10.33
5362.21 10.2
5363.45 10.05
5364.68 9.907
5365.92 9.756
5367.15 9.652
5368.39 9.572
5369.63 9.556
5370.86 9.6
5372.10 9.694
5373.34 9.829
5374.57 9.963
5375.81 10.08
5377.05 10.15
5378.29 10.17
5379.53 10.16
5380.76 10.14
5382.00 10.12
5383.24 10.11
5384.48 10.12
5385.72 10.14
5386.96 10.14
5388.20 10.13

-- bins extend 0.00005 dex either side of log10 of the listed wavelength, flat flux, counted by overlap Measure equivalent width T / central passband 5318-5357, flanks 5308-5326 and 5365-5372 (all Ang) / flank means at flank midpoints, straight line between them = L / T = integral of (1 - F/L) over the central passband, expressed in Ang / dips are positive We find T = 0.3 Ang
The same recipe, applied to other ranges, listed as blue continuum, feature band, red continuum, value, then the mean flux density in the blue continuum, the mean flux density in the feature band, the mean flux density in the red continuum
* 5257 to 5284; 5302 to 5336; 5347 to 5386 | -0.7 Ang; 9.41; 9.94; 10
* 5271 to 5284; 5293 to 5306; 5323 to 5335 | -0.6 Ang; 9.71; 10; 9.46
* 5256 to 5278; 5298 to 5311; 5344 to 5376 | -0.8 Ang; 9.28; 10.2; 10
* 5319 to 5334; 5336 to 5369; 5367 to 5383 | -0.9 Ang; 9.56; 10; 9.91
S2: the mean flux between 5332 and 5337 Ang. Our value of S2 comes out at 9.83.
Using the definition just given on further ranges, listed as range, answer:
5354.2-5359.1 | 10.4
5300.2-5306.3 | 10.1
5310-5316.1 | 10.3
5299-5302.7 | 9.98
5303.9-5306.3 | 10.2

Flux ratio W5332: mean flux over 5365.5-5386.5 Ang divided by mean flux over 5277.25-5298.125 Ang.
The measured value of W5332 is 0.99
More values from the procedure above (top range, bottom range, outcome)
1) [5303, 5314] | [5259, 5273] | 1.14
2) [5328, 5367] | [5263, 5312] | 1.01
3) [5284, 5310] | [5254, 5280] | 1.08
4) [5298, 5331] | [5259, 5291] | 1.04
